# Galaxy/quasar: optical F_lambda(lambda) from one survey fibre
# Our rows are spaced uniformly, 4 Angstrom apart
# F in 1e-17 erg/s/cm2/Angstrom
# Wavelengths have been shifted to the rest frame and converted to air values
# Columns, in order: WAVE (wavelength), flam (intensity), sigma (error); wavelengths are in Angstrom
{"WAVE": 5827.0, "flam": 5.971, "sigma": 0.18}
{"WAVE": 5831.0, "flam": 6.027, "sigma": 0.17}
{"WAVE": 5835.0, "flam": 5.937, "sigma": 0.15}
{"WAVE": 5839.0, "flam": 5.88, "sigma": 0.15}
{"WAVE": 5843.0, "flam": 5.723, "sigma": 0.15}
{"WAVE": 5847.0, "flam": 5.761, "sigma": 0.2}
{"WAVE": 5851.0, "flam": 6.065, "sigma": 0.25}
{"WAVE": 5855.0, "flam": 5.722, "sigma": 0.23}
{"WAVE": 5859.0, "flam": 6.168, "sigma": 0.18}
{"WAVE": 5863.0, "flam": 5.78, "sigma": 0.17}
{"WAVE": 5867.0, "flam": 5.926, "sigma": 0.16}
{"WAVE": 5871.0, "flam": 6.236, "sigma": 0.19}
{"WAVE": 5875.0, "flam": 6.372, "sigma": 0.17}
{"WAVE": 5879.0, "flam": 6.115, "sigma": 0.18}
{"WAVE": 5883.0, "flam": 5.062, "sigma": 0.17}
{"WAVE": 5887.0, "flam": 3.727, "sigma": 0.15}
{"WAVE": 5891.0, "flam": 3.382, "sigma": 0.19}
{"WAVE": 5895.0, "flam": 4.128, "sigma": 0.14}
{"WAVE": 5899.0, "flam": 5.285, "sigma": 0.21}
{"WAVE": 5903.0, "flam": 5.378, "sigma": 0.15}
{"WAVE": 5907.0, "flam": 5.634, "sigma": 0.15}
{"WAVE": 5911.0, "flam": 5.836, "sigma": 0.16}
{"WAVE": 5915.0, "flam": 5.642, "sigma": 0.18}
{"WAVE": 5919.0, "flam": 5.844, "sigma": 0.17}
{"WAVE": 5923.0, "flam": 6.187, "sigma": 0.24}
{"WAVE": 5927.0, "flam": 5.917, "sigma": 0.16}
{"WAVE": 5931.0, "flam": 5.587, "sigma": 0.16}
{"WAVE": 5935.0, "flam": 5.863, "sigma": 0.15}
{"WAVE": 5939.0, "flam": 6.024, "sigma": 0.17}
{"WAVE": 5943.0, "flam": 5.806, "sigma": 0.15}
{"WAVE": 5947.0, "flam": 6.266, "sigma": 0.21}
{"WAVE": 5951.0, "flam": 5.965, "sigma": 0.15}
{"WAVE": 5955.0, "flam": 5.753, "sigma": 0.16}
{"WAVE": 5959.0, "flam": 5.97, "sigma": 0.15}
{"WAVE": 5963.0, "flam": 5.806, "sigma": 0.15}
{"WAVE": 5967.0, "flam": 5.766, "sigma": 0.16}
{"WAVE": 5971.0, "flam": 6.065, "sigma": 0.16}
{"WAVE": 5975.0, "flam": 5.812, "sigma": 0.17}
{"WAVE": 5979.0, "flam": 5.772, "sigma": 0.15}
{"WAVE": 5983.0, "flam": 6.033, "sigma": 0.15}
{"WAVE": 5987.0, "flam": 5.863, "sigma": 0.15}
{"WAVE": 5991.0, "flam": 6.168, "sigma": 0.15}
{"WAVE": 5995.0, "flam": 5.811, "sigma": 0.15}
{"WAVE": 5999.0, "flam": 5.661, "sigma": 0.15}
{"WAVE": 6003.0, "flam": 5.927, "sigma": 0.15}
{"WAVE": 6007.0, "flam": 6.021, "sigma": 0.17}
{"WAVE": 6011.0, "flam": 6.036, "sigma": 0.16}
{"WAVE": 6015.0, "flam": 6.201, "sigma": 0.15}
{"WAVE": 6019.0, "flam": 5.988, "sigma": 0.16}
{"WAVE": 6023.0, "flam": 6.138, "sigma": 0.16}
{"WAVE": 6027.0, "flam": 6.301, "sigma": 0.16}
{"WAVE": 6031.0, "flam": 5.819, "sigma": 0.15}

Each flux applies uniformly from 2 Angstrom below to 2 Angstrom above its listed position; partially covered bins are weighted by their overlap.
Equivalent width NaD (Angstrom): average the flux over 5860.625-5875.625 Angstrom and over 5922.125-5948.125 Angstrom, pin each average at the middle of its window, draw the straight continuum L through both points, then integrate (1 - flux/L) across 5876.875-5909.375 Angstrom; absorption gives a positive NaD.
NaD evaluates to 6.2 Angstrom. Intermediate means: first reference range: 6.05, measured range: 4.86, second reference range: 5.93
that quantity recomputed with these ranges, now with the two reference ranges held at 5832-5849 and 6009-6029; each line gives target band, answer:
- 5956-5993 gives 0.9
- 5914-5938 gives 0.5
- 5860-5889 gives 1.3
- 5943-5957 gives 0.1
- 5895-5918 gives 1.9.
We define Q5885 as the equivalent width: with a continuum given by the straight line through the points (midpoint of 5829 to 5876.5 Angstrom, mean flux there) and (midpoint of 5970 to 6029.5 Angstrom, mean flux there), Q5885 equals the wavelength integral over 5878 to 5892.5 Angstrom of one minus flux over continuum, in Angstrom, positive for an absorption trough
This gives 3.5 Angstrom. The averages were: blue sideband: 5.96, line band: 4.51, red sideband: 5.98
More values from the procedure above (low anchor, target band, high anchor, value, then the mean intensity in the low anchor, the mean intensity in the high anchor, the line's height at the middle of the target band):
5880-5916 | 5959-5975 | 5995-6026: -0.9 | 4.91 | 5.99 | 5.57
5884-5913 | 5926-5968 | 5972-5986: -3.4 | 4.78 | 5.89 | 5.44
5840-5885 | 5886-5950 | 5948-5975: 5.0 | 5.9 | 5.9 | 5.9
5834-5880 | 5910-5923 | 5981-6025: 0.3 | 5.97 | 5.99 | 5.98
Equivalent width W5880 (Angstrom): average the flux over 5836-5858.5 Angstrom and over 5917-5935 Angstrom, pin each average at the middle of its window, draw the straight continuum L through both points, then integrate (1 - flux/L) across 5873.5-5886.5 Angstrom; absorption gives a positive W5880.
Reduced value 0.63 Angstrom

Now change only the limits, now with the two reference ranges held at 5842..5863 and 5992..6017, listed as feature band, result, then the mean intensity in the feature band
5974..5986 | 0.1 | 5.88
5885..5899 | 4.6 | 3.97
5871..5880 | -0.6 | 6.26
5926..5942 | 0.2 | 5.84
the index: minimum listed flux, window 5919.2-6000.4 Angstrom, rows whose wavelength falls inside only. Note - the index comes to 5.587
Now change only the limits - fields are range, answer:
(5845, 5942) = 3.382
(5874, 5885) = 5.062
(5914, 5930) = 5.642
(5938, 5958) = 5.753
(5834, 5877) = 5.722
